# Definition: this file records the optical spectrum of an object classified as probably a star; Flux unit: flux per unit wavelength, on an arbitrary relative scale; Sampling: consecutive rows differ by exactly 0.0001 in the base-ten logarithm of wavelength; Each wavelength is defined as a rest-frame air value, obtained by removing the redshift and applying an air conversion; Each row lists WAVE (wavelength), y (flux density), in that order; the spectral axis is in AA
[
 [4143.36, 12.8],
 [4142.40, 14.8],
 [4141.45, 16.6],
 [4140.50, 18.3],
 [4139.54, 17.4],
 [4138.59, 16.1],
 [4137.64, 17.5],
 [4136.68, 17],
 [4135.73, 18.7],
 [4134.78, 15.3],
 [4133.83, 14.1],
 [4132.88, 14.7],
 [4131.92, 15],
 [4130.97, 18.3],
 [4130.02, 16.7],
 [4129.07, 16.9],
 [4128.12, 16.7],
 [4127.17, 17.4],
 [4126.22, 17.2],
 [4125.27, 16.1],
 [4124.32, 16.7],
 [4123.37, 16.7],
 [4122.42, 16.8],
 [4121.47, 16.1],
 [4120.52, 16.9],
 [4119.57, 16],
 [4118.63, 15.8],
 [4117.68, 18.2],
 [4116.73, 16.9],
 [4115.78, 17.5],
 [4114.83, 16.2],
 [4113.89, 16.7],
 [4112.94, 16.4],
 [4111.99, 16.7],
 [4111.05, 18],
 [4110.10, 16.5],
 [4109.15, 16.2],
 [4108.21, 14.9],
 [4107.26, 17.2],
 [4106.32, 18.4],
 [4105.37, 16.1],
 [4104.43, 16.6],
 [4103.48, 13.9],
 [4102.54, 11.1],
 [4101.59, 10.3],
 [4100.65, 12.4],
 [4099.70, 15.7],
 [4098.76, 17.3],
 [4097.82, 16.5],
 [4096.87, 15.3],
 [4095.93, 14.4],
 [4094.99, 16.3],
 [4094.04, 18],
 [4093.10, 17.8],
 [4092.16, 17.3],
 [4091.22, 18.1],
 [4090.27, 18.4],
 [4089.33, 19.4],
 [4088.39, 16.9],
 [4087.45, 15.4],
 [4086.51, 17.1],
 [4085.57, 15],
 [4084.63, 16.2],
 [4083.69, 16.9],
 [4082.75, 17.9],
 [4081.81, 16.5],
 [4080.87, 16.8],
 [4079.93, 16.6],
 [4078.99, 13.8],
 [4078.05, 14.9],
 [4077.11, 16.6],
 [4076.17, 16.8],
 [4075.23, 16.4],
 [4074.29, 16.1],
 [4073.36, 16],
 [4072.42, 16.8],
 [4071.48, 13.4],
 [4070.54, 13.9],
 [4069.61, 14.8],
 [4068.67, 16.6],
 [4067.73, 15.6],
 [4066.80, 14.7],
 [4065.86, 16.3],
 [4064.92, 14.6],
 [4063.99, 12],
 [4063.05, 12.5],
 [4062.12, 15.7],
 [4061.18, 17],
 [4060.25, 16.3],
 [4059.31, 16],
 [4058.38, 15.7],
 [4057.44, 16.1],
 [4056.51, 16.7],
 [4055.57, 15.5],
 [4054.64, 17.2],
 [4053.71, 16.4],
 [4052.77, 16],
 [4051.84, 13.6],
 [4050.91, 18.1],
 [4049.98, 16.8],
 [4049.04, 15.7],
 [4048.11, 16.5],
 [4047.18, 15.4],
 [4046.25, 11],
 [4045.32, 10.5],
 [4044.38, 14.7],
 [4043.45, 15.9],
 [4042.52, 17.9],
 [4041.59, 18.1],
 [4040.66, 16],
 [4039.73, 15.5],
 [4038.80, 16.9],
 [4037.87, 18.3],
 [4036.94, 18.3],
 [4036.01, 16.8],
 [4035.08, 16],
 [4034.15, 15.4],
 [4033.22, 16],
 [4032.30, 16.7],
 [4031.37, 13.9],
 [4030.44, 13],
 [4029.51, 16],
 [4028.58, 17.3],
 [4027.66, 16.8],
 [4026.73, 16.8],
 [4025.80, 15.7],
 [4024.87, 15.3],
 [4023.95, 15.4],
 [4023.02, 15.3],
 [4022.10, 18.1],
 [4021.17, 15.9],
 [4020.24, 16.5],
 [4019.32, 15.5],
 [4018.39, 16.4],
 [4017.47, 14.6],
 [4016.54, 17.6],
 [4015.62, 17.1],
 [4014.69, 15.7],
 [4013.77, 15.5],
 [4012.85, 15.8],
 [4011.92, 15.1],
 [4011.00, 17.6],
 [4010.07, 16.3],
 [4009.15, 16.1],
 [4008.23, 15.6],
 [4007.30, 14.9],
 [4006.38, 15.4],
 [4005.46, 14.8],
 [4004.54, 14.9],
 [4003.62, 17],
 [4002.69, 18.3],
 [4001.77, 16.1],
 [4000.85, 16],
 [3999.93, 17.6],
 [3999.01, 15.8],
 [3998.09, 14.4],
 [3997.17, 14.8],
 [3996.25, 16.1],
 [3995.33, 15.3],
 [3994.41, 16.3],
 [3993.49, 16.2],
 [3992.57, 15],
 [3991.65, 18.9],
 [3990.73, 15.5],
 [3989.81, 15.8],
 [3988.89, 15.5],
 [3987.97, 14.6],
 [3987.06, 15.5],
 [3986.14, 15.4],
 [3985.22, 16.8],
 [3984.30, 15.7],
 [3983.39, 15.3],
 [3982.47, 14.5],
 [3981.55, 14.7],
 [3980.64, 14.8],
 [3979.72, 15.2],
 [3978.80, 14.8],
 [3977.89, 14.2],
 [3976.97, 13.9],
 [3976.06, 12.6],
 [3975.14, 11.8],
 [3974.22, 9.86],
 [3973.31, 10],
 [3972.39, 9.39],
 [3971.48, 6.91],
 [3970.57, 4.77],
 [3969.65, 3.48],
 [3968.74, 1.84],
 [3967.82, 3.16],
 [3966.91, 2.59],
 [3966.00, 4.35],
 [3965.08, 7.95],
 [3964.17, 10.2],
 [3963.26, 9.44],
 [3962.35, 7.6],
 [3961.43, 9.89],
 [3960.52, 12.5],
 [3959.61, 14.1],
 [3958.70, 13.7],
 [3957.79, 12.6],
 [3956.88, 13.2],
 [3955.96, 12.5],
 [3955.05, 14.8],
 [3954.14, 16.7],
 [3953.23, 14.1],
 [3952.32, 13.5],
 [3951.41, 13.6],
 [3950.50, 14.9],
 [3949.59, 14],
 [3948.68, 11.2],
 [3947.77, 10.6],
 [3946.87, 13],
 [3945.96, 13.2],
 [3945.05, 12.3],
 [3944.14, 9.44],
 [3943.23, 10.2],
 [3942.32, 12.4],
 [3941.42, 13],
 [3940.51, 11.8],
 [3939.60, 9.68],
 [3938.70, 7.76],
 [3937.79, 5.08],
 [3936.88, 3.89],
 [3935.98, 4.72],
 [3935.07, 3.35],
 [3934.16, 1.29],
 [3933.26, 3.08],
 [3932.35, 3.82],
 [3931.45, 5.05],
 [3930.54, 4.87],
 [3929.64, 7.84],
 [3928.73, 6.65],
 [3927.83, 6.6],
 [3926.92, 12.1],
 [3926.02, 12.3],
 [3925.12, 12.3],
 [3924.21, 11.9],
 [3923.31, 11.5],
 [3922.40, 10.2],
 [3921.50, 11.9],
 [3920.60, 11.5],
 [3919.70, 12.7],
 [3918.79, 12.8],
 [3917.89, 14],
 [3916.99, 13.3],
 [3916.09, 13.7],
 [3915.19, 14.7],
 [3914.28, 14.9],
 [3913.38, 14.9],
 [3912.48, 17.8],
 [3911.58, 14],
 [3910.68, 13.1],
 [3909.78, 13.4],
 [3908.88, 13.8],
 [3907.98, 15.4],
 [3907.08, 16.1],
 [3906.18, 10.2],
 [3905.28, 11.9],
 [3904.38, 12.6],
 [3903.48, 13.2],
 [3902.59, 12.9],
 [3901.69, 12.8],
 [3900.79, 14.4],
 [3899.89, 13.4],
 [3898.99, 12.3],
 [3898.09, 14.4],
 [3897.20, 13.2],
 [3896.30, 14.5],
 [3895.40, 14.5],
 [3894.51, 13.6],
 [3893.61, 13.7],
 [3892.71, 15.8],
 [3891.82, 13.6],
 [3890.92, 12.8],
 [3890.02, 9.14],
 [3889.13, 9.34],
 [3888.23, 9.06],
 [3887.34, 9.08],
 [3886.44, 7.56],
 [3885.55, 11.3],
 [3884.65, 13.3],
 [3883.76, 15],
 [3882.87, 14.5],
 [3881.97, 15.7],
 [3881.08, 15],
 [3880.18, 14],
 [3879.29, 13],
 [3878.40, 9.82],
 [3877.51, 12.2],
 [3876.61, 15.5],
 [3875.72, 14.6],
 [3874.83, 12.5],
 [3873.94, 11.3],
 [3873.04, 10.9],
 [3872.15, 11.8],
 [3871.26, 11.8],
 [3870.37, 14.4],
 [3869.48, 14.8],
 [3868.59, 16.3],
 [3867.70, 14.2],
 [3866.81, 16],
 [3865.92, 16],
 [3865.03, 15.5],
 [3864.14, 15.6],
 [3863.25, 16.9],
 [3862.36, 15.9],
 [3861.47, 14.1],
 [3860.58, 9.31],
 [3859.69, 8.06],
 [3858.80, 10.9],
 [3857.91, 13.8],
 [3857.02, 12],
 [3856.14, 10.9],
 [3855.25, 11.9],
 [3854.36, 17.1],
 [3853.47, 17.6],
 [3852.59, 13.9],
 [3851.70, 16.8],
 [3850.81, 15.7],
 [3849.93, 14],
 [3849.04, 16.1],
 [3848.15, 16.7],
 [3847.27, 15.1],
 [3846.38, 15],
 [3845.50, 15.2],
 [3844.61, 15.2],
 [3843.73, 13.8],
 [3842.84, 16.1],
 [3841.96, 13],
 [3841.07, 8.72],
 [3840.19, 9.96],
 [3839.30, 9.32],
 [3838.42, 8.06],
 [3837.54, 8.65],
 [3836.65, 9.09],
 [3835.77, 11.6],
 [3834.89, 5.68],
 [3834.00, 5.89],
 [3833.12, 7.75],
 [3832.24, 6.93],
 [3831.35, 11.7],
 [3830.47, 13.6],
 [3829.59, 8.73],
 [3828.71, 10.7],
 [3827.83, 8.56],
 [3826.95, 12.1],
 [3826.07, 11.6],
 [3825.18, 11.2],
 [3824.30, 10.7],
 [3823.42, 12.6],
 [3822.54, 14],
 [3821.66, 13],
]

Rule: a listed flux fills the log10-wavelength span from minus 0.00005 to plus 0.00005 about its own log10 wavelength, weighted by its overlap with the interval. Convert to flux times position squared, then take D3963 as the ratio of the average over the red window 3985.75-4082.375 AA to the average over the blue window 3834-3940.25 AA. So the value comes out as 1.41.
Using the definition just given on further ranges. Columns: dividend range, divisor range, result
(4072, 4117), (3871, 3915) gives 1.37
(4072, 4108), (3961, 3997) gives 1.42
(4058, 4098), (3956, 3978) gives 1.85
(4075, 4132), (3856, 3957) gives 1.50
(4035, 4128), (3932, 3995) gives 1.51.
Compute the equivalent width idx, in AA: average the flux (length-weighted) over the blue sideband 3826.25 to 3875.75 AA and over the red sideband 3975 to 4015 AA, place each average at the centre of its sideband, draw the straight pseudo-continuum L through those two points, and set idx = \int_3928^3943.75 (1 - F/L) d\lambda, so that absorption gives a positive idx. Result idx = 8.4 AA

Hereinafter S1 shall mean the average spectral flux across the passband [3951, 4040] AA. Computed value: 14.2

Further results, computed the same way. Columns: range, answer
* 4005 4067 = 15.8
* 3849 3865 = 13.9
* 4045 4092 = 15.8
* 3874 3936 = 11.9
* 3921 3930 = 10.4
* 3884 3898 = 12.1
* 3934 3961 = 11.2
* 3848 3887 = 13.7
